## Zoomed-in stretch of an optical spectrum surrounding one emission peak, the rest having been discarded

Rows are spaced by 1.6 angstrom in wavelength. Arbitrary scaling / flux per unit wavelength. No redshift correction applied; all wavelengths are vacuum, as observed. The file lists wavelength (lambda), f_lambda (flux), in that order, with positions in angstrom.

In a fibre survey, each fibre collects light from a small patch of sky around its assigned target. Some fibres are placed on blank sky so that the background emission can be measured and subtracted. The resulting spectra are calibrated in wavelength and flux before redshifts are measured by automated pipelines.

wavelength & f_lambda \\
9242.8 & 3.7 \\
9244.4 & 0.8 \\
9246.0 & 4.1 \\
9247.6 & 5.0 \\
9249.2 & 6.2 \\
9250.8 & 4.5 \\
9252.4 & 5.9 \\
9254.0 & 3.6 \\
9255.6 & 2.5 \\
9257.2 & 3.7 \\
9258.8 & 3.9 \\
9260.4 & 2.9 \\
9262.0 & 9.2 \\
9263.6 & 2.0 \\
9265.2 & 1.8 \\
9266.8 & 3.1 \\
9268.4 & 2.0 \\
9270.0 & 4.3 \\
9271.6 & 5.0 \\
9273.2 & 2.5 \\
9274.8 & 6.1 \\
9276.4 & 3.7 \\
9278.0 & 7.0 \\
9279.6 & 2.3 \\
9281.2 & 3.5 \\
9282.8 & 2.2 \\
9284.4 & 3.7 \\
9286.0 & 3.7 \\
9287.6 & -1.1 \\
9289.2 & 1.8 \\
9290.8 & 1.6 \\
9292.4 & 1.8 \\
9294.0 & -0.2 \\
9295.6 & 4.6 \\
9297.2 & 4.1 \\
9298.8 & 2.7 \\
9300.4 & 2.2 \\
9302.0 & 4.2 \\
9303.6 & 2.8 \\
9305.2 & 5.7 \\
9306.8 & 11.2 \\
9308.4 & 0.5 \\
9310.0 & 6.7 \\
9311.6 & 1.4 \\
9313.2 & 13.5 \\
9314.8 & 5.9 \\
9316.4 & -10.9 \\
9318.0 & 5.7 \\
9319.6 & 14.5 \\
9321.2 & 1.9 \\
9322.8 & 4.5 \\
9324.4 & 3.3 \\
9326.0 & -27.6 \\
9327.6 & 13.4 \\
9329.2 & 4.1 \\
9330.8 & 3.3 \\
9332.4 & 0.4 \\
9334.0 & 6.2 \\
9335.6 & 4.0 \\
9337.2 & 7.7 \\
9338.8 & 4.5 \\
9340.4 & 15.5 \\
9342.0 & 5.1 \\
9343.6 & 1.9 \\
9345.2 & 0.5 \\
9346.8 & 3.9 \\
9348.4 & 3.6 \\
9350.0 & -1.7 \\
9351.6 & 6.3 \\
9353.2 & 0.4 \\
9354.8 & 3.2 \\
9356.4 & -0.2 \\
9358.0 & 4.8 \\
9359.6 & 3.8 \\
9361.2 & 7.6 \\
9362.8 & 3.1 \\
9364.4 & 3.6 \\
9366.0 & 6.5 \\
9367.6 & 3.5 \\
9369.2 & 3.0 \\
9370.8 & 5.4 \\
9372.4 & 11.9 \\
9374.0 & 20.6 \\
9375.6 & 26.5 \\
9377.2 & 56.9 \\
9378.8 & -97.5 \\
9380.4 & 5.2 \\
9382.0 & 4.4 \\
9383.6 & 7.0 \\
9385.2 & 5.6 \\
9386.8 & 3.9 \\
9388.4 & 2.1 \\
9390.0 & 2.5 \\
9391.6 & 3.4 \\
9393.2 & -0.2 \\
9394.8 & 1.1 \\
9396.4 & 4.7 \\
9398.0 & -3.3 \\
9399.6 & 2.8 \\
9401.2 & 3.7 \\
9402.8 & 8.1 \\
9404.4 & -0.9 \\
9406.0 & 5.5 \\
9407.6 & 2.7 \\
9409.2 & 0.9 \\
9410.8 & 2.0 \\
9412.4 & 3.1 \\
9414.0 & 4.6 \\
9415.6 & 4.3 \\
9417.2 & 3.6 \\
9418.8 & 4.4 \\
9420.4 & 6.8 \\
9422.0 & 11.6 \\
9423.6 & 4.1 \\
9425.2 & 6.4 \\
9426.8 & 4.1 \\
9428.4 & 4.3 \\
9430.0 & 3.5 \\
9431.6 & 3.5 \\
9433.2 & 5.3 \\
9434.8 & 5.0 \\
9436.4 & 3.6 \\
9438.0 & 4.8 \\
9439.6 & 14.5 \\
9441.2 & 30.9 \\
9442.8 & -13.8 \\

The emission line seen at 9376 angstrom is H-gamma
